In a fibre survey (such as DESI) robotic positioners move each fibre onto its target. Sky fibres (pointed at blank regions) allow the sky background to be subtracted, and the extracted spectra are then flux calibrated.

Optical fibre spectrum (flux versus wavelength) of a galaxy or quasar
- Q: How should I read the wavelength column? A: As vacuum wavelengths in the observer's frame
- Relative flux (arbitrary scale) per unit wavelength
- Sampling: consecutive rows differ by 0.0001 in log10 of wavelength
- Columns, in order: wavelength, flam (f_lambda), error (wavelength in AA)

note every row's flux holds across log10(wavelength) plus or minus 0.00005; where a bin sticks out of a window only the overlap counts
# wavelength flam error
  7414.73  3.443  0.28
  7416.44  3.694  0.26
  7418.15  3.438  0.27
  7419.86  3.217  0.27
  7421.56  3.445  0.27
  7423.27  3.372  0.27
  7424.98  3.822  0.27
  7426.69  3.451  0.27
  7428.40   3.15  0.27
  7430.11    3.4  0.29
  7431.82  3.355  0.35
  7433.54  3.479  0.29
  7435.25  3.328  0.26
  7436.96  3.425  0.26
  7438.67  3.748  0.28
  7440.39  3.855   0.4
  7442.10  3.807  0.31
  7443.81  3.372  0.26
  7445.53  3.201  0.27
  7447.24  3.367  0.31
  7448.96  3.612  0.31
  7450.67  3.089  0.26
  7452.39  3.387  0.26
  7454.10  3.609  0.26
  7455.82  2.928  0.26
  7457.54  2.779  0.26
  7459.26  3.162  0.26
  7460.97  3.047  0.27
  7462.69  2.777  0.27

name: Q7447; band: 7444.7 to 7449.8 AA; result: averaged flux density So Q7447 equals 3.39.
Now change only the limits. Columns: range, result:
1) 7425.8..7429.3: 3.31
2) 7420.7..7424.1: 3.42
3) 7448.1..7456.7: 3.32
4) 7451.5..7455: 3.49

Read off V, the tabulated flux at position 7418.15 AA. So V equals 3.438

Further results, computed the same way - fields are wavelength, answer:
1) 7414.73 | 3.443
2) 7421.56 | 3.445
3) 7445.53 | 3.201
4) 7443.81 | 3.372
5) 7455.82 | 2.928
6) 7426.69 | 3.451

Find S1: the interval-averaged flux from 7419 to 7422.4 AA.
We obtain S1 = 3.34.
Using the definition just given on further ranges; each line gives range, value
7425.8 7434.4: 3.37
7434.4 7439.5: 3.5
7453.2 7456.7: 3.27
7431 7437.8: 3.39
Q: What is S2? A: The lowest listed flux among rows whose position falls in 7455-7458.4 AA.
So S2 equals 2.779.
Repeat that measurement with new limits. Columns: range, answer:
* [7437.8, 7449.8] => 3.201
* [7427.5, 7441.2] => 3.15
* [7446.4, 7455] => 3.089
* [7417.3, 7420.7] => 3.217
